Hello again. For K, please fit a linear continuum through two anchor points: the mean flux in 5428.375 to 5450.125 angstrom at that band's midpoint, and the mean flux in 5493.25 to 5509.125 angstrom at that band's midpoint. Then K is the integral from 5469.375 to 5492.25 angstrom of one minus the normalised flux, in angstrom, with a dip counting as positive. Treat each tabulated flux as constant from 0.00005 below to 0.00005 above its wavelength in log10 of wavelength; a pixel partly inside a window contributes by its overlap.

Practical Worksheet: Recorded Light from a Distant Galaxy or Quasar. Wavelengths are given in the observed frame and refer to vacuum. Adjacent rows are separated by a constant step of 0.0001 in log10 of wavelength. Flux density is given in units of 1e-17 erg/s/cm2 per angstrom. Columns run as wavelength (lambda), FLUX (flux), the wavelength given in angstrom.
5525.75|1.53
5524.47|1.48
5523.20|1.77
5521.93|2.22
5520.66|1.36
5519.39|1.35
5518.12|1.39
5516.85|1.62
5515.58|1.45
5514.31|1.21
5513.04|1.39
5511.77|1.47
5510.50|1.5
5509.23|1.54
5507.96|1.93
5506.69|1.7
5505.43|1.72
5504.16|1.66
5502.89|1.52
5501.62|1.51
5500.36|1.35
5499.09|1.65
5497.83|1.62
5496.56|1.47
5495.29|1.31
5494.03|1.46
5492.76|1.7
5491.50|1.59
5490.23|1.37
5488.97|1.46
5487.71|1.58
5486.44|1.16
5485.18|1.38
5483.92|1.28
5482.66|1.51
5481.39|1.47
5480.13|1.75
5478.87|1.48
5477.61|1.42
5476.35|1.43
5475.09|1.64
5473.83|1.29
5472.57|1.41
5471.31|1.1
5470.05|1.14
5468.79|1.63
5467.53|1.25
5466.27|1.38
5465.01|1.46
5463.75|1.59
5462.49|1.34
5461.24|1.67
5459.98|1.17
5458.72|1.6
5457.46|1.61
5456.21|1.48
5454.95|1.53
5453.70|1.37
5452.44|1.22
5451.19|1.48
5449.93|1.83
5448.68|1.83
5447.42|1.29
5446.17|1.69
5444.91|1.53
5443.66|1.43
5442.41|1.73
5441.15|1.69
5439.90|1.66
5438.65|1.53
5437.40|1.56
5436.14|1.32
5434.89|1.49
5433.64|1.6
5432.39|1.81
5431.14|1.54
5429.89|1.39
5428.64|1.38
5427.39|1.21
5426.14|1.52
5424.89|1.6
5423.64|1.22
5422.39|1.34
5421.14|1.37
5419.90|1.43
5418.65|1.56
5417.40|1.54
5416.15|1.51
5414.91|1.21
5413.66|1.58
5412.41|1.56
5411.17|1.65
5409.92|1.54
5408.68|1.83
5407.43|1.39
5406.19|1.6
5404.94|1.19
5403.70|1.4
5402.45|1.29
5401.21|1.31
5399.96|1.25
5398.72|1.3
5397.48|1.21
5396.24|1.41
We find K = 2.3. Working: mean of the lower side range 1.57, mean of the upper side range 1.57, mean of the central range 1.42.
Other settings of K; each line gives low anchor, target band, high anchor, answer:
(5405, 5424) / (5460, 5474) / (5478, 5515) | 1.1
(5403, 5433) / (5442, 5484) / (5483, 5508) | 0.6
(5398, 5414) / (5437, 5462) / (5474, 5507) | -1.1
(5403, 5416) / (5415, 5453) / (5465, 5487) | -1.3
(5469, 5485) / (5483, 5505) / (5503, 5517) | 0.2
